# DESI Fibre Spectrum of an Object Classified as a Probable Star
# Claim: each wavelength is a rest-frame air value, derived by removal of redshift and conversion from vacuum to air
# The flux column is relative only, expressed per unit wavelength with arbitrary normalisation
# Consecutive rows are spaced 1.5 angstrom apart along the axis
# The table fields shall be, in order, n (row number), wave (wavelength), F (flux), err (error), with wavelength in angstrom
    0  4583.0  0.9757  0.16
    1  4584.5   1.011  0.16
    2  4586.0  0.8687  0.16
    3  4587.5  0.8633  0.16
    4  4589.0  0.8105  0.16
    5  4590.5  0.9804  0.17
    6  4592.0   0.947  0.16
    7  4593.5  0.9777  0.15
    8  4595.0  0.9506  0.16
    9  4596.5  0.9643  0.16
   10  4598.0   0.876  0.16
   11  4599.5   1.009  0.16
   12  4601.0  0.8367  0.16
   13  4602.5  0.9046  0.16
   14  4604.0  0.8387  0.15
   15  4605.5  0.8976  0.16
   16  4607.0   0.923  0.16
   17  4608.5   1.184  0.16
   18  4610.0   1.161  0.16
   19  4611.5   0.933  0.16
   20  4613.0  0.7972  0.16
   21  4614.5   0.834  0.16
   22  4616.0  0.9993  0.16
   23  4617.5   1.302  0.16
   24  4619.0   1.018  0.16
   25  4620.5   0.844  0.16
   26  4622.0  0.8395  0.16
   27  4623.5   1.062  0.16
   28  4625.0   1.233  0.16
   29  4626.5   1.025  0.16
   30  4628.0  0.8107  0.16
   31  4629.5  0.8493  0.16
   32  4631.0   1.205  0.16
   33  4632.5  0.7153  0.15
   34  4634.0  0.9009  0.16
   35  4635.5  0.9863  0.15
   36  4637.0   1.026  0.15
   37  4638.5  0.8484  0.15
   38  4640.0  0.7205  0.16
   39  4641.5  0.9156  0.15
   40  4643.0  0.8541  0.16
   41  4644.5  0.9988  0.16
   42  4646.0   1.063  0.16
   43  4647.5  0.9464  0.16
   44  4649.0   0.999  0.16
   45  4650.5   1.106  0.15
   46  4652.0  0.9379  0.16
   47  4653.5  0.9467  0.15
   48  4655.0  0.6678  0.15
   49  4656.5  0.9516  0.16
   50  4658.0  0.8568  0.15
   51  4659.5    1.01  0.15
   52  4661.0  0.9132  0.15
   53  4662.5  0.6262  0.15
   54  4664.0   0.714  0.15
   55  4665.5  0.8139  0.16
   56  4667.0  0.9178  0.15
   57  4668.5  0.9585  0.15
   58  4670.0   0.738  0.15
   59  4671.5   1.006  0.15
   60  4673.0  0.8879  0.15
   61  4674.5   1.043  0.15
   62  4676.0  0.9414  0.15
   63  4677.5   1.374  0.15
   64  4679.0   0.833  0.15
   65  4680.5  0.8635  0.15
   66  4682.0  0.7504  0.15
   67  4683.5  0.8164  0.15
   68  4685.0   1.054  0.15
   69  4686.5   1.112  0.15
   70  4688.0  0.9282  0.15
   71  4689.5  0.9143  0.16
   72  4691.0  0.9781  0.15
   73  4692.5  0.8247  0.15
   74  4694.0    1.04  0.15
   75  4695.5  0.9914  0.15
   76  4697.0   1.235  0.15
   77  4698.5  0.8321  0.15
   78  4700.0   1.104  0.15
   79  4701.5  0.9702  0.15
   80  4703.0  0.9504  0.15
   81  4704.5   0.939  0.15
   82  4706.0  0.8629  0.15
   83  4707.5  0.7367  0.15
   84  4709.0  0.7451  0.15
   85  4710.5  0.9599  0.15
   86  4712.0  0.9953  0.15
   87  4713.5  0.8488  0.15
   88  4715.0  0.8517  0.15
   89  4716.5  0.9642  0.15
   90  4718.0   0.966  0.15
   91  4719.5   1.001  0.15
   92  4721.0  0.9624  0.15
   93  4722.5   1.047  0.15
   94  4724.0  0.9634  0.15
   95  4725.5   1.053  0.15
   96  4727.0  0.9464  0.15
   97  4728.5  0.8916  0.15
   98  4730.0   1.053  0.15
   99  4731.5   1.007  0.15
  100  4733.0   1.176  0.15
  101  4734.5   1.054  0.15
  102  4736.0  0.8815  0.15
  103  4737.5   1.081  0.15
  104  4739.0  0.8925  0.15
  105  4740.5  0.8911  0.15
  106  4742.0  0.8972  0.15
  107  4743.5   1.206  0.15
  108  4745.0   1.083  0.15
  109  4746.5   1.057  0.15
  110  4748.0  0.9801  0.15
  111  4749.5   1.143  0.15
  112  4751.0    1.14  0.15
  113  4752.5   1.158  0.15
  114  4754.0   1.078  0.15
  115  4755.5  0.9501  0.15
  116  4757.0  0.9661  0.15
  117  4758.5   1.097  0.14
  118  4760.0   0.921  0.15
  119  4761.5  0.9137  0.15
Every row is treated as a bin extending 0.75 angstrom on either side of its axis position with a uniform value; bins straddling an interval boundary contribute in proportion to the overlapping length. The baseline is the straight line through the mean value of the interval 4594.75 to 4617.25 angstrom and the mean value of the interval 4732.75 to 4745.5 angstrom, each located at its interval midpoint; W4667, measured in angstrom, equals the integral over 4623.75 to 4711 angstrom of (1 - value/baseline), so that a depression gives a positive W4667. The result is 4.1 angstrom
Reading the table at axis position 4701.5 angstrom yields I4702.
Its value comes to 0.9702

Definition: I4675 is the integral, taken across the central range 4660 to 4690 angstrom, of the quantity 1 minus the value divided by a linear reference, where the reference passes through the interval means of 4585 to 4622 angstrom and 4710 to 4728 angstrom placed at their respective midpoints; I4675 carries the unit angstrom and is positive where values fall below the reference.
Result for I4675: 1.4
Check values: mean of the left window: 0.945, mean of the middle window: 0.911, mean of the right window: 0.962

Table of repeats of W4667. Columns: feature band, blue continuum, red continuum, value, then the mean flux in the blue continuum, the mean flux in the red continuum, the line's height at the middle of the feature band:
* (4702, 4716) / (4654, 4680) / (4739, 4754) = 1.4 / 0.897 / 1.05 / 0.98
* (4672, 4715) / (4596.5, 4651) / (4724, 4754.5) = 2.4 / 0.957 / 1.03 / 1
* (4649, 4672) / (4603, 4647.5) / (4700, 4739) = 1.9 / 0.958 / 0.958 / 0.958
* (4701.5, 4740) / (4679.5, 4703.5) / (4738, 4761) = 1.6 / 0.959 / 1.03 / 0.995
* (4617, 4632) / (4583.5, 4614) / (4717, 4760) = -0.9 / 0.936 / 1.02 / 0.952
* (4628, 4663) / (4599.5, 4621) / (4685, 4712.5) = 1.7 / 0.965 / 0.953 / 0.961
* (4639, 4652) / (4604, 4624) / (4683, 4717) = 0.2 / 0.978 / 0.942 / 0.965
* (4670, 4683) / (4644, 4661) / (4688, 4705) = 0.3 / 0.951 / 0.978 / 0.966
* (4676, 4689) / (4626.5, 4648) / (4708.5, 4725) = -0.4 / 0.921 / 0.941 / 0.932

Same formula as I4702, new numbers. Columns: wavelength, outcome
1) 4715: 0.8517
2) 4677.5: 1.374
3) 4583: 0.9757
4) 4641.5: 0.9156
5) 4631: 1.205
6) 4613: 0.7972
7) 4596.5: 0.9643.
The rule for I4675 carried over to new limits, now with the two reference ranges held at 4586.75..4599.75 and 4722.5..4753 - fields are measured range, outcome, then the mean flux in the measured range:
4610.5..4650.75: -0.1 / 0.956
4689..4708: 0.8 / 0.956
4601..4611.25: -0.4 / 0.971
